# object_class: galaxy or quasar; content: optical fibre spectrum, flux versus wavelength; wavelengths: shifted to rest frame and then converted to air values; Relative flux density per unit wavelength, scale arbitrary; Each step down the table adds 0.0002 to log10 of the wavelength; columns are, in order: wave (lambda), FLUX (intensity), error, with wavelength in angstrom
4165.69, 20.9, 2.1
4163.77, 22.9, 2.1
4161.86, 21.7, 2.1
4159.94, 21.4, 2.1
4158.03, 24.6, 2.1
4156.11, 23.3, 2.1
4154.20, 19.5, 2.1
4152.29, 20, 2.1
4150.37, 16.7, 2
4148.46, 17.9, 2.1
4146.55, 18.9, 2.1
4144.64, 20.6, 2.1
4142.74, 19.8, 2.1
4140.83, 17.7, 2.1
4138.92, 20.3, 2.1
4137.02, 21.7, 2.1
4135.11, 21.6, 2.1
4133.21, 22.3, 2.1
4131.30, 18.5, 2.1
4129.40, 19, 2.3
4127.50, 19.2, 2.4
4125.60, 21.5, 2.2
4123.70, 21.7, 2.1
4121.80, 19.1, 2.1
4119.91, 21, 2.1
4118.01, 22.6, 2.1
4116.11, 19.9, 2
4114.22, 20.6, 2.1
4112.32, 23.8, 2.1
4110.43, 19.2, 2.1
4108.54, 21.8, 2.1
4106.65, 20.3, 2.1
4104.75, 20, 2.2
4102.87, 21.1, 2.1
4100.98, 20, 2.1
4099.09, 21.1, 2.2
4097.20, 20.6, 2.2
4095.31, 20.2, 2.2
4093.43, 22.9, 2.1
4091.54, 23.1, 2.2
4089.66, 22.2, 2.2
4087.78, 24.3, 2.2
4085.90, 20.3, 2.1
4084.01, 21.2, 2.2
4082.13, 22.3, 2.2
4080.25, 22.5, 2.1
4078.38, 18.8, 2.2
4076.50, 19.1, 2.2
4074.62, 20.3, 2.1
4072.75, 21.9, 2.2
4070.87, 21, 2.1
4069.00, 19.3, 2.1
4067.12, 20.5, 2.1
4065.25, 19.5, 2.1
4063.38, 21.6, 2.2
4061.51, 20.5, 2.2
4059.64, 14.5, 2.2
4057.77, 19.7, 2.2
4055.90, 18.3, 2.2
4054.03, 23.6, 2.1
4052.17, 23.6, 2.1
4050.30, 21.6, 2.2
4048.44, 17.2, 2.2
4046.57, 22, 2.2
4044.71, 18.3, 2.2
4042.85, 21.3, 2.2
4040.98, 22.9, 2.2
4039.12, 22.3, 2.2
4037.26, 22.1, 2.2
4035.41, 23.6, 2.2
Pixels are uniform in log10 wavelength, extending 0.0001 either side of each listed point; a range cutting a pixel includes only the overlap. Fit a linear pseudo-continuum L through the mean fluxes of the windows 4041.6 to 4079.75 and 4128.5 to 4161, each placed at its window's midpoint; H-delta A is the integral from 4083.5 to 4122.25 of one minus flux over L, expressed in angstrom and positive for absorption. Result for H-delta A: -2.0 angstrom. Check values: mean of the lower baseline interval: 20.2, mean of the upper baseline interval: 20.2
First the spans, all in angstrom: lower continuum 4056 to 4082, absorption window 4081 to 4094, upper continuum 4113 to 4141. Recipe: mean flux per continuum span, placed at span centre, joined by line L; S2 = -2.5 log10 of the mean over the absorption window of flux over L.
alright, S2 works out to -0.11 mag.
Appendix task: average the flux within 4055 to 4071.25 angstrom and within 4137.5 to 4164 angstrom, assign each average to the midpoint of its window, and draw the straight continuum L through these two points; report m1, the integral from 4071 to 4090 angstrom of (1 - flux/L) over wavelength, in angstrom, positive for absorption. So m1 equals -1.63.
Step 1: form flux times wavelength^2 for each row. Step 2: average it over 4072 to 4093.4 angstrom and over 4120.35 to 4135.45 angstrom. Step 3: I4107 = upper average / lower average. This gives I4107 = 0.97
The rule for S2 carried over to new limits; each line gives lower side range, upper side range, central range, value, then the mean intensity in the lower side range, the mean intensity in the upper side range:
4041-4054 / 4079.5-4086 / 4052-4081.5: 0.06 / 21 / 21.7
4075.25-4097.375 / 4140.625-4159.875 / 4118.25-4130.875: 0.02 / 21.5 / 20.1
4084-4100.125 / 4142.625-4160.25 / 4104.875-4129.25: 0.02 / 21.8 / 20.3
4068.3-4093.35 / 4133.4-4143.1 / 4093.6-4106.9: 0.02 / 21.3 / 20.4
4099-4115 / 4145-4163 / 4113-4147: 0.02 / 20.9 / 20.5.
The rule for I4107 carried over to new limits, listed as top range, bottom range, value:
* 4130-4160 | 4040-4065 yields 1.04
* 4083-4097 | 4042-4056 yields 1.07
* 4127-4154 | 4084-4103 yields 0.93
